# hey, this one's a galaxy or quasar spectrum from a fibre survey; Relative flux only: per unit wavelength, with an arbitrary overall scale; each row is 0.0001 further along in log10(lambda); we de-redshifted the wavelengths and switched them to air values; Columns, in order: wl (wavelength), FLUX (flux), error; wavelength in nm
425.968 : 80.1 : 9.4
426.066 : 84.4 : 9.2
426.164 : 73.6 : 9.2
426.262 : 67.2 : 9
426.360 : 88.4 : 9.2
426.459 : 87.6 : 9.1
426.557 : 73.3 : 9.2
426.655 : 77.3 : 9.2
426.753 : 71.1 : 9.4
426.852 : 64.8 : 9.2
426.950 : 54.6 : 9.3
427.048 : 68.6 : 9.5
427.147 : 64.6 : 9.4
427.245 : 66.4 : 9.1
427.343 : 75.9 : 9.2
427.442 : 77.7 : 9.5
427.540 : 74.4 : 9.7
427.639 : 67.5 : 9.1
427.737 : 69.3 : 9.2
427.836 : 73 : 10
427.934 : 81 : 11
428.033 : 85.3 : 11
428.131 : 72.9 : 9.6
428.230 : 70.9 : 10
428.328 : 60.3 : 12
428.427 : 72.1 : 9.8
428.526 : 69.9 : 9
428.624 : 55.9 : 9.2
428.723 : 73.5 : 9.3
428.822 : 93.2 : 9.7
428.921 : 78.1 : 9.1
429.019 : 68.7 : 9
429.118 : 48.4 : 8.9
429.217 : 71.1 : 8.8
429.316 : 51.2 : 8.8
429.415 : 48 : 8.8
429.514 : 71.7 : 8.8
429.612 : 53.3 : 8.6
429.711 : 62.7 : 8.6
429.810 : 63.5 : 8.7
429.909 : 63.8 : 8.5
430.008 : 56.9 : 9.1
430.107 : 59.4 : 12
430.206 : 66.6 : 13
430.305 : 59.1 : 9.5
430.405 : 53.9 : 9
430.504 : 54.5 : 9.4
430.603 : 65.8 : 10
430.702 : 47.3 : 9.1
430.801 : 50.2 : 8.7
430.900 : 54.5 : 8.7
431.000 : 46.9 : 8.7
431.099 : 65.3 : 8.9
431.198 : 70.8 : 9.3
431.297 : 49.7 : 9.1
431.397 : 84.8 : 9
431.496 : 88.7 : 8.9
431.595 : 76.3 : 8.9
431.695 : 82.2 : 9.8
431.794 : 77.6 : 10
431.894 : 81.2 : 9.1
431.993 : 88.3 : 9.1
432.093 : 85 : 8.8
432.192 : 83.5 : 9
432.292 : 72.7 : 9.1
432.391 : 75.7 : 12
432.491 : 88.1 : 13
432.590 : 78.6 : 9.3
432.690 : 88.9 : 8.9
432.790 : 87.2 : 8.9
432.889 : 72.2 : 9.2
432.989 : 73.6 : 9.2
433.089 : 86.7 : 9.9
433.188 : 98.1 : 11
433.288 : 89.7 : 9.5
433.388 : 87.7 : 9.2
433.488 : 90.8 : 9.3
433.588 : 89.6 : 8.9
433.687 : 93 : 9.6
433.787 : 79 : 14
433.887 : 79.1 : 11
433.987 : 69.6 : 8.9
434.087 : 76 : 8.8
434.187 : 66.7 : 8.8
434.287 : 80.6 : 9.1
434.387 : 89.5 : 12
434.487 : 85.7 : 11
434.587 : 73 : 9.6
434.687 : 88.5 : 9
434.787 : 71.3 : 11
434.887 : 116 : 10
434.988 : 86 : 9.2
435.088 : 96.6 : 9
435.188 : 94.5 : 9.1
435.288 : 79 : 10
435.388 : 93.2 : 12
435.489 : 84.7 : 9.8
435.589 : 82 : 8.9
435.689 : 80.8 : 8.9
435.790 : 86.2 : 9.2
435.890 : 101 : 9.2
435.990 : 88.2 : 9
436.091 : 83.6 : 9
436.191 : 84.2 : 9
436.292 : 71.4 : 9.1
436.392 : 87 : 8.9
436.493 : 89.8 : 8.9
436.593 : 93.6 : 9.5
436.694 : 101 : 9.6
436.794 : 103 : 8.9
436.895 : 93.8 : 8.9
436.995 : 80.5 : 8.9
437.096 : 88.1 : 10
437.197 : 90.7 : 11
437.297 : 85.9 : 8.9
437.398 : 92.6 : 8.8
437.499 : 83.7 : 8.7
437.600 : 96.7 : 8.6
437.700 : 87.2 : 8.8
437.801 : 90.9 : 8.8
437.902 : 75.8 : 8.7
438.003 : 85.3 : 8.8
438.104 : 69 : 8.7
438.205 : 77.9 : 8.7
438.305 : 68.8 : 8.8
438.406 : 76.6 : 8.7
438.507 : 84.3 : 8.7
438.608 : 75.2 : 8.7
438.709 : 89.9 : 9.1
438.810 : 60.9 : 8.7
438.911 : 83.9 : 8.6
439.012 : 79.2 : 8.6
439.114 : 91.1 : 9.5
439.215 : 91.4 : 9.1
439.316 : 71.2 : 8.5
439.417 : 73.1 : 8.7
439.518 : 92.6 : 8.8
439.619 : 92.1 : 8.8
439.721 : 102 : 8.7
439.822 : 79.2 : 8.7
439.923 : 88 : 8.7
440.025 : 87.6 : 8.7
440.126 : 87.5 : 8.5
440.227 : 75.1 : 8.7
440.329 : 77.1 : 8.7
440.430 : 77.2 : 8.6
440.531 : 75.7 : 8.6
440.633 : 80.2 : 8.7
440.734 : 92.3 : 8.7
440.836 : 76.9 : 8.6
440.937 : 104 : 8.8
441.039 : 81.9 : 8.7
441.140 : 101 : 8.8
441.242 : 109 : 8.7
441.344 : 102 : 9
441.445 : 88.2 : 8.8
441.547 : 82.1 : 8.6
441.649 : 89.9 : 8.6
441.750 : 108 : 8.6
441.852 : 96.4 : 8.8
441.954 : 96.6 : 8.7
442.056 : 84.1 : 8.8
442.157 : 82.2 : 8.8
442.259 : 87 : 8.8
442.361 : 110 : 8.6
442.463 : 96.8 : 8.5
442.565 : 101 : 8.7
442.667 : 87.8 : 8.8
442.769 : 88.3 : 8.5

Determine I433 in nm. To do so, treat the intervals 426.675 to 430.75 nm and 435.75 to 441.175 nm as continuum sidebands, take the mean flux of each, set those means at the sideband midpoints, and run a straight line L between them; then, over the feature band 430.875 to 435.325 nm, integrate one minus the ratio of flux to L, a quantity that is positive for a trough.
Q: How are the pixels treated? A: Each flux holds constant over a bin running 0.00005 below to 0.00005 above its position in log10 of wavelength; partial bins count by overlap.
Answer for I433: -0.37 nm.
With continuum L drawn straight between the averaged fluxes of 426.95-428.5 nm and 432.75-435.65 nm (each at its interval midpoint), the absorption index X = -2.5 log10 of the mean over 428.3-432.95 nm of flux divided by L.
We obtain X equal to 0.13 mag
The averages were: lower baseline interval 71.4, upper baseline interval 84.8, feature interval 68.5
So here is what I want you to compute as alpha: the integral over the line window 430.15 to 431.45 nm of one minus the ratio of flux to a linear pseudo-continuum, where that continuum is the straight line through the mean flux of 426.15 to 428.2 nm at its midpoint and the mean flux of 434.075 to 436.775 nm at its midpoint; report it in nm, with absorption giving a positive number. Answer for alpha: 0.325 nm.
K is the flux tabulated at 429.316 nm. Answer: 51.2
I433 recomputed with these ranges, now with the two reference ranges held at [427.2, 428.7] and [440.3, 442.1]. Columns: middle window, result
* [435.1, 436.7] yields -0.09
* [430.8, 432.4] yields 0.08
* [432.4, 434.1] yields -0.11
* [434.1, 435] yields -0.03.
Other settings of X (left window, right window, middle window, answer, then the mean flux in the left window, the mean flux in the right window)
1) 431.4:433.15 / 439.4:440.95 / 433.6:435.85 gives -0.02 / 81.8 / 84.9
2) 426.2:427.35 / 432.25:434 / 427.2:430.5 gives 0.13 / 71.5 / 83.7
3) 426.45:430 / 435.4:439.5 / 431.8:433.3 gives -0.09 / 68.6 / 84.6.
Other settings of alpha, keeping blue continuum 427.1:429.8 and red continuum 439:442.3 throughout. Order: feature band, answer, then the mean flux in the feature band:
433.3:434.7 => -0.08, 82.1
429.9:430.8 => 0.17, 57.9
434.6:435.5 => -0.12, 89.5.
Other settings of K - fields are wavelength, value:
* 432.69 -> 88.9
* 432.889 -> 72.2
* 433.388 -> 87.7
